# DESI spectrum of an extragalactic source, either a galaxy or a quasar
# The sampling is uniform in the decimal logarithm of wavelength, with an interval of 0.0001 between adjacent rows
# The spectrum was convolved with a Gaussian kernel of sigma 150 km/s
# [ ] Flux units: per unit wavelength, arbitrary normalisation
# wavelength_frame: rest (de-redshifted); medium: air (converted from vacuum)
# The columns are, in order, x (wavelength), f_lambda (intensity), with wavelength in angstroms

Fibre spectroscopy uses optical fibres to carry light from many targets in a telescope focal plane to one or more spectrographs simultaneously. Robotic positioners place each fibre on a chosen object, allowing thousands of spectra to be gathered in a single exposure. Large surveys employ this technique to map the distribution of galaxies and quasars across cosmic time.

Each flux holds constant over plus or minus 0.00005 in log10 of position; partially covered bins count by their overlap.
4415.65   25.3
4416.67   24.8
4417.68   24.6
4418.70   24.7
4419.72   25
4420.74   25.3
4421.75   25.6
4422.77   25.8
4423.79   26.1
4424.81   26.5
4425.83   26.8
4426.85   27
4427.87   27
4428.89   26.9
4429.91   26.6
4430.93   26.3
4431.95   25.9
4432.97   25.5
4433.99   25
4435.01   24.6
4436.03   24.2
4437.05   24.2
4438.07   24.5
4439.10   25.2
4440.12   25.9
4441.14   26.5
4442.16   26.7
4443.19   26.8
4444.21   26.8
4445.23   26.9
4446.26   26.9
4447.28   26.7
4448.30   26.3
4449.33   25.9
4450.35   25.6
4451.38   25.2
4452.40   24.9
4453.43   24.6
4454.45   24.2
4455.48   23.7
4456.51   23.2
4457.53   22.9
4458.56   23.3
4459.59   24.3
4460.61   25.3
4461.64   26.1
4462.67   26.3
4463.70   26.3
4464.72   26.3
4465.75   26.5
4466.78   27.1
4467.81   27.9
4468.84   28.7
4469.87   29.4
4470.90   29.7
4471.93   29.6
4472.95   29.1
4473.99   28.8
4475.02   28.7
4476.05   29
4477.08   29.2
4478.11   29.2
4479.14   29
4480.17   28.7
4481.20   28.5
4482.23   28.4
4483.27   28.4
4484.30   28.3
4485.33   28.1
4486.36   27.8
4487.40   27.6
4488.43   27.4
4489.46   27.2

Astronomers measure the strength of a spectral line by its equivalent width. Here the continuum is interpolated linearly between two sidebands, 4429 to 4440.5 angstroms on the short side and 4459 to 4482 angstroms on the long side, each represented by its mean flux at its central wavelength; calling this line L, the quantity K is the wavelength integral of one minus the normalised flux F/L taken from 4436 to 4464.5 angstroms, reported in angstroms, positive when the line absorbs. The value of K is 1.1 angstroms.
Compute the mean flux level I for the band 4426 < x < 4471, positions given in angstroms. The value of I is 25.9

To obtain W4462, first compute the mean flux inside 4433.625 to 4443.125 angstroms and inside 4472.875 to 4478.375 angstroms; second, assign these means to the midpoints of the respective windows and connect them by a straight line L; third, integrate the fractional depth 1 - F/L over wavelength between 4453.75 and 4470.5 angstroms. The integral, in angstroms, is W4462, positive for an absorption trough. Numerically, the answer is 1.2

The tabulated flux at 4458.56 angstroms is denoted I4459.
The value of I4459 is 23.3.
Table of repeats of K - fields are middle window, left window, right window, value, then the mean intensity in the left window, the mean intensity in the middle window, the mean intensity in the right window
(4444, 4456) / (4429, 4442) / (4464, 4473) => 0.47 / 25.5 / 25.6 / 28.2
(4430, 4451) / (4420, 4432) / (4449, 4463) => -0.28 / 26.3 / 25.8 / 24.6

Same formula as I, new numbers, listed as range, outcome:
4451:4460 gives 24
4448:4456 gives 25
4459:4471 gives 26.9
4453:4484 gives 27.1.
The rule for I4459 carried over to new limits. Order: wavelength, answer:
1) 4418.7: 24.7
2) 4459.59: 24.3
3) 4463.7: 26.3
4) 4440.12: 25.9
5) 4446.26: 26.9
